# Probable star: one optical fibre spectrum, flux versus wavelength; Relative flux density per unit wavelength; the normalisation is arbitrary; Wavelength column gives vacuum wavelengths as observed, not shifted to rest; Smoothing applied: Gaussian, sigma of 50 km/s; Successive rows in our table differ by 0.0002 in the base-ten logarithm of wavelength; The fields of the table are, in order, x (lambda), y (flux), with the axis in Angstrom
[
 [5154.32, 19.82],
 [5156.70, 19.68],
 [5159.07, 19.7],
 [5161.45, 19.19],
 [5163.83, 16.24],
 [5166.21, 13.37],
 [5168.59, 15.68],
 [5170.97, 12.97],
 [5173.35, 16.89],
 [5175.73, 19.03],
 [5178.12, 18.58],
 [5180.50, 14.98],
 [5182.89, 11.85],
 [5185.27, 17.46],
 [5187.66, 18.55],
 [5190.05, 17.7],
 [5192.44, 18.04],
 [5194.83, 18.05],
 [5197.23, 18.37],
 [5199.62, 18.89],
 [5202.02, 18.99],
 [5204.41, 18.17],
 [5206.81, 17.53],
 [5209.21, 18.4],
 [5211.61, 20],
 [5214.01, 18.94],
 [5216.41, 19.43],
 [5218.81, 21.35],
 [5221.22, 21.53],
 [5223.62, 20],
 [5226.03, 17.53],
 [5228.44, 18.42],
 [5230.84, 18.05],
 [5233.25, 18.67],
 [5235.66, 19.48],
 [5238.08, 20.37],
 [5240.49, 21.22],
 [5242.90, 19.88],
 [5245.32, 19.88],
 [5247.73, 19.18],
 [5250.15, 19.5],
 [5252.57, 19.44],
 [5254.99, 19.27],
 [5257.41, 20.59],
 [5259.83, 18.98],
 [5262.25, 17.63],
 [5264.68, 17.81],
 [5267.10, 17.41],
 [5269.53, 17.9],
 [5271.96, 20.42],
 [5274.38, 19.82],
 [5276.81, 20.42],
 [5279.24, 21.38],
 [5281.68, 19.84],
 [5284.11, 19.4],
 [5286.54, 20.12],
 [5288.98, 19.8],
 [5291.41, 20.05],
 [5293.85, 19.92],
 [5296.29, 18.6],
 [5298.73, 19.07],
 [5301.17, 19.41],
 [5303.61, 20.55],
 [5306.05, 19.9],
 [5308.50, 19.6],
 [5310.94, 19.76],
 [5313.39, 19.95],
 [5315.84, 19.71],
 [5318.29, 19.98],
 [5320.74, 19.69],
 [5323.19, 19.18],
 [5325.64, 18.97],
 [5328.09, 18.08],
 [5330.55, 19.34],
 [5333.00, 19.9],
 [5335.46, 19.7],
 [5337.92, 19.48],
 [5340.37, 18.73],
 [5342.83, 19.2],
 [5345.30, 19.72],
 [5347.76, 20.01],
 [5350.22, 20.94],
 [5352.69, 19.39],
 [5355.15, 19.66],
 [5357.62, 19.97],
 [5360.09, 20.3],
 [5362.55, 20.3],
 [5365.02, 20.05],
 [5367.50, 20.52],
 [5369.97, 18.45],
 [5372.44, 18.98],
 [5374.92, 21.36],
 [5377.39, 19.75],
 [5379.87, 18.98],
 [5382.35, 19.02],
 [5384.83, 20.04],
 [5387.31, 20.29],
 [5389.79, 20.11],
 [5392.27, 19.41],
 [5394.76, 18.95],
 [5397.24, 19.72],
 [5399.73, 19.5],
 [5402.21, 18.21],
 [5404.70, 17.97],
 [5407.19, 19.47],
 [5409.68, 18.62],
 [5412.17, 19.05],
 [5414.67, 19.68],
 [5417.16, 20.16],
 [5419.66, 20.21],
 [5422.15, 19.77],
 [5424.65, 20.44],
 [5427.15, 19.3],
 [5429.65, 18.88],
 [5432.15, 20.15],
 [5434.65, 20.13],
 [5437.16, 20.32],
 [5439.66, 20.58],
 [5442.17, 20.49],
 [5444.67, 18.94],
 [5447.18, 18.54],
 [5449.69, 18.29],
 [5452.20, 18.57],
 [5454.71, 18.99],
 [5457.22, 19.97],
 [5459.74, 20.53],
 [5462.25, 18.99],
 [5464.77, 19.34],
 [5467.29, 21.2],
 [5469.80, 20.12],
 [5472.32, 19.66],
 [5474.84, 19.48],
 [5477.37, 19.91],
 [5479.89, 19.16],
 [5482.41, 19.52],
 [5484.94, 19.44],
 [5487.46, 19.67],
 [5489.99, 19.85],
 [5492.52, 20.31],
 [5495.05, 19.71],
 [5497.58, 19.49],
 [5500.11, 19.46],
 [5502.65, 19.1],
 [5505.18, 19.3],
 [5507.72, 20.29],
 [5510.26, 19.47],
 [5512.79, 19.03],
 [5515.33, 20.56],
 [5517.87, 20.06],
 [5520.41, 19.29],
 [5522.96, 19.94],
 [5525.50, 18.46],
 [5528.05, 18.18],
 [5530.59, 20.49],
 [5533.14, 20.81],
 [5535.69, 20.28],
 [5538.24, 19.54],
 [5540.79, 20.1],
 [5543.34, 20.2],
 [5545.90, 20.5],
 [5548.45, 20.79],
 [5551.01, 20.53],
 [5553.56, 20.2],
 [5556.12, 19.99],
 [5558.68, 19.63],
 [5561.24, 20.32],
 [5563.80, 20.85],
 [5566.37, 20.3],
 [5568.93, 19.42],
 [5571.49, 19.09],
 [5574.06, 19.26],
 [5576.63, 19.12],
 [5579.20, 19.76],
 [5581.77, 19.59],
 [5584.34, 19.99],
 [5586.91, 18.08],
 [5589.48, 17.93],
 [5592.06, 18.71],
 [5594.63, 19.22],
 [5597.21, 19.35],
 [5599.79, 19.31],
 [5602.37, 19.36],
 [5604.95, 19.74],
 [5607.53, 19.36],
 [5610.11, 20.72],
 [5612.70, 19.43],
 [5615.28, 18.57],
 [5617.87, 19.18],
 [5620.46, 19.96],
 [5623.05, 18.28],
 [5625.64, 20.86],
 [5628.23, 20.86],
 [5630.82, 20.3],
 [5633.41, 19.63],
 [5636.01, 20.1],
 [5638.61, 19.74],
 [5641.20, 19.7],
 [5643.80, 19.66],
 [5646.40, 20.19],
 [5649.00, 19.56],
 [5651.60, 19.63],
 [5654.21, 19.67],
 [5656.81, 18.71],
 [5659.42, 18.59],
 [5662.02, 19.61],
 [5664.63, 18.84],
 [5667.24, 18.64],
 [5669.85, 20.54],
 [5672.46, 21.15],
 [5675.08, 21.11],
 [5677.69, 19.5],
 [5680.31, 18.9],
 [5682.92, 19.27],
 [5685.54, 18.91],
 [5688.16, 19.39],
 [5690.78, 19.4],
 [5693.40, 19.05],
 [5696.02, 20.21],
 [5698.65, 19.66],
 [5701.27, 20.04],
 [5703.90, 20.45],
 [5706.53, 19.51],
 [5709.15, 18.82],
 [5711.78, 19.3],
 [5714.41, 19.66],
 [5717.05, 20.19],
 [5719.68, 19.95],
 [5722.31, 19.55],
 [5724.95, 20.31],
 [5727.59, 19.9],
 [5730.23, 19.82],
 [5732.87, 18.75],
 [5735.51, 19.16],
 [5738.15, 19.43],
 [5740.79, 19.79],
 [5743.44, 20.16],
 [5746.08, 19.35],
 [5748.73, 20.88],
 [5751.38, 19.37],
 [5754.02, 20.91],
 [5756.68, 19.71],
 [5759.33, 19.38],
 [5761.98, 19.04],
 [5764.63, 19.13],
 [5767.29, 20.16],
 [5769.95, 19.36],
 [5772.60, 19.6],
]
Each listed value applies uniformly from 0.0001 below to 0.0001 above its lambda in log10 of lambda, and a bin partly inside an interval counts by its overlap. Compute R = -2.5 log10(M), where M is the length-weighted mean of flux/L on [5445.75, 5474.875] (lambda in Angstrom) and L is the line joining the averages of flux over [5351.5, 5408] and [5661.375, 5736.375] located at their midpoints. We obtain 0.007 mag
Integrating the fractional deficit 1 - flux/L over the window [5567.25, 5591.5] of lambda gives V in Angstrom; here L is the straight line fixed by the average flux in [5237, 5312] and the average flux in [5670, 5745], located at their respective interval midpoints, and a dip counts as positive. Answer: 0.6 Angstrom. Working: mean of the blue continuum 19.6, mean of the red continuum 19.7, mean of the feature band 19.1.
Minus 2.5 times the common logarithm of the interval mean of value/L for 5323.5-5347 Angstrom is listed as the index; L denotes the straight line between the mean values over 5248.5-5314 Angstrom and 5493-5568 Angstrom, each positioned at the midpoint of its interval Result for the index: 0.02 mag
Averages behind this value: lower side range 19.5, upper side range 19.9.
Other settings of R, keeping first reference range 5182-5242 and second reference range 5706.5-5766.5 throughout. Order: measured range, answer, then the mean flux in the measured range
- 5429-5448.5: -0.036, 19.8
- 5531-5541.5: -0.050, 20.2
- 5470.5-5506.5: -0.020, 19.6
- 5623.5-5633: -0.050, 20.4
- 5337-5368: -0.049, 19.9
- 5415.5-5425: -0.056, 20.1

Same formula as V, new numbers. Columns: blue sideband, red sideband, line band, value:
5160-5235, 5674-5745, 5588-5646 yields -0.7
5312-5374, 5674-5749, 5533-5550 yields -0.6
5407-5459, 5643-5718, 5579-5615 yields 0.5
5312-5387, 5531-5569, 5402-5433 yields 0.7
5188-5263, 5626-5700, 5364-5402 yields -0.6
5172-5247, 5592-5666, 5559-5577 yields -0.3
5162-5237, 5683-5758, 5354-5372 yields -1.4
